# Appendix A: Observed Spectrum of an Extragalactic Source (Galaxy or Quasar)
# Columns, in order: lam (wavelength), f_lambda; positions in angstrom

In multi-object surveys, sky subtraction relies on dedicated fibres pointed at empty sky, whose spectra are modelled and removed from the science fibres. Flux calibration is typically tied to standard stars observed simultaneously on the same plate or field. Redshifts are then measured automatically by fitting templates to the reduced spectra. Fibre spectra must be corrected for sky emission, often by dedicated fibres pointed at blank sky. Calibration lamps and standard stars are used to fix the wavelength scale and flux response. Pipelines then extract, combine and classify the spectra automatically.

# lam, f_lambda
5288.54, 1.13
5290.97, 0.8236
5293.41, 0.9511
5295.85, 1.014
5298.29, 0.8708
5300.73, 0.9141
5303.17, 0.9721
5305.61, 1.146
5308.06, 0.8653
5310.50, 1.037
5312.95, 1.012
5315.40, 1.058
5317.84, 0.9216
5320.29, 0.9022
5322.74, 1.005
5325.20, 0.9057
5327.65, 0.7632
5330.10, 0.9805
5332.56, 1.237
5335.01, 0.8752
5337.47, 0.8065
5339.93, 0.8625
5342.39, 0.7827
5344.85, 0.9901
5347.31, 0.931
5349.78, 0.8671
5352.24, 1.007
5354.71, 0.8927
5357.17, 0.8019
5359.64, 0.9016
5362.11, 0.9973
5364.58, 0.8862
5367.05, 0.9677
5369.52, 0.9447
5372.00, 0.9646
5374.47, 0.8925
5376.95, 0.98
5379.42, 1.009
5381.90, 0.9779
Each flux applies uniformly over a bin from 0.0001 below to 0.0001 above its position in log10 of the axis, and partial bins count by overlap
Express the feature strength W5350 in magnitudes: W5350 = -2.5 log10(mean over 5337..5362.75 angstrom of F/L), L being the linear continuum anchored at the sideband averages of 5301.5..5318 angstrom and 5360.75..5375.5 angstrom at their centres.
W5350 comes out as 0.08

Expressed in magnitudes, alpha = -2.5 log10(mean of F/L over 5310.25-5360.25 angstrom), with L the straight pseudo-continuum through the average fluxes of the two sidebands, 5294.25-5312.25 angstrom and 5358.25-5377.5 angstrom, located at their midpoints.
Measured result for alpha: 0.03 mag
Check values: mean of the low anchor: 0.975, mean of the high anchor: 0.939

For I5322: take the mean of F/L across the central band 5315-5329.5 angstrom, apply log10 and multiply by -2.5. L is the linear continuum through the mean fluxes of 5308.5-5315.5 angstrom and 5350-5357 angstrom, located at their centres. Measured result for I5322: 0.08 mag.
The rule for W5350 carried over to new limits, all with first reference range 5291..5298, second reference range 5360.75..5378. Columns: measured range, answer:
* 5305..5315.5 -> -0.08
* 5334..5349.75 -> 0.08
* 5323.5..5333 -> -0.01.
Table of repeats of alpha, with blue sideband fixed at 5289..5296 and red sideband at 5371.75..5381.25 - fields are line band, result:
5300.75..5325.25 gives -0.04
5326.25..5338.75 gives 0.02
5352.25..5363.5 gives 0.06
